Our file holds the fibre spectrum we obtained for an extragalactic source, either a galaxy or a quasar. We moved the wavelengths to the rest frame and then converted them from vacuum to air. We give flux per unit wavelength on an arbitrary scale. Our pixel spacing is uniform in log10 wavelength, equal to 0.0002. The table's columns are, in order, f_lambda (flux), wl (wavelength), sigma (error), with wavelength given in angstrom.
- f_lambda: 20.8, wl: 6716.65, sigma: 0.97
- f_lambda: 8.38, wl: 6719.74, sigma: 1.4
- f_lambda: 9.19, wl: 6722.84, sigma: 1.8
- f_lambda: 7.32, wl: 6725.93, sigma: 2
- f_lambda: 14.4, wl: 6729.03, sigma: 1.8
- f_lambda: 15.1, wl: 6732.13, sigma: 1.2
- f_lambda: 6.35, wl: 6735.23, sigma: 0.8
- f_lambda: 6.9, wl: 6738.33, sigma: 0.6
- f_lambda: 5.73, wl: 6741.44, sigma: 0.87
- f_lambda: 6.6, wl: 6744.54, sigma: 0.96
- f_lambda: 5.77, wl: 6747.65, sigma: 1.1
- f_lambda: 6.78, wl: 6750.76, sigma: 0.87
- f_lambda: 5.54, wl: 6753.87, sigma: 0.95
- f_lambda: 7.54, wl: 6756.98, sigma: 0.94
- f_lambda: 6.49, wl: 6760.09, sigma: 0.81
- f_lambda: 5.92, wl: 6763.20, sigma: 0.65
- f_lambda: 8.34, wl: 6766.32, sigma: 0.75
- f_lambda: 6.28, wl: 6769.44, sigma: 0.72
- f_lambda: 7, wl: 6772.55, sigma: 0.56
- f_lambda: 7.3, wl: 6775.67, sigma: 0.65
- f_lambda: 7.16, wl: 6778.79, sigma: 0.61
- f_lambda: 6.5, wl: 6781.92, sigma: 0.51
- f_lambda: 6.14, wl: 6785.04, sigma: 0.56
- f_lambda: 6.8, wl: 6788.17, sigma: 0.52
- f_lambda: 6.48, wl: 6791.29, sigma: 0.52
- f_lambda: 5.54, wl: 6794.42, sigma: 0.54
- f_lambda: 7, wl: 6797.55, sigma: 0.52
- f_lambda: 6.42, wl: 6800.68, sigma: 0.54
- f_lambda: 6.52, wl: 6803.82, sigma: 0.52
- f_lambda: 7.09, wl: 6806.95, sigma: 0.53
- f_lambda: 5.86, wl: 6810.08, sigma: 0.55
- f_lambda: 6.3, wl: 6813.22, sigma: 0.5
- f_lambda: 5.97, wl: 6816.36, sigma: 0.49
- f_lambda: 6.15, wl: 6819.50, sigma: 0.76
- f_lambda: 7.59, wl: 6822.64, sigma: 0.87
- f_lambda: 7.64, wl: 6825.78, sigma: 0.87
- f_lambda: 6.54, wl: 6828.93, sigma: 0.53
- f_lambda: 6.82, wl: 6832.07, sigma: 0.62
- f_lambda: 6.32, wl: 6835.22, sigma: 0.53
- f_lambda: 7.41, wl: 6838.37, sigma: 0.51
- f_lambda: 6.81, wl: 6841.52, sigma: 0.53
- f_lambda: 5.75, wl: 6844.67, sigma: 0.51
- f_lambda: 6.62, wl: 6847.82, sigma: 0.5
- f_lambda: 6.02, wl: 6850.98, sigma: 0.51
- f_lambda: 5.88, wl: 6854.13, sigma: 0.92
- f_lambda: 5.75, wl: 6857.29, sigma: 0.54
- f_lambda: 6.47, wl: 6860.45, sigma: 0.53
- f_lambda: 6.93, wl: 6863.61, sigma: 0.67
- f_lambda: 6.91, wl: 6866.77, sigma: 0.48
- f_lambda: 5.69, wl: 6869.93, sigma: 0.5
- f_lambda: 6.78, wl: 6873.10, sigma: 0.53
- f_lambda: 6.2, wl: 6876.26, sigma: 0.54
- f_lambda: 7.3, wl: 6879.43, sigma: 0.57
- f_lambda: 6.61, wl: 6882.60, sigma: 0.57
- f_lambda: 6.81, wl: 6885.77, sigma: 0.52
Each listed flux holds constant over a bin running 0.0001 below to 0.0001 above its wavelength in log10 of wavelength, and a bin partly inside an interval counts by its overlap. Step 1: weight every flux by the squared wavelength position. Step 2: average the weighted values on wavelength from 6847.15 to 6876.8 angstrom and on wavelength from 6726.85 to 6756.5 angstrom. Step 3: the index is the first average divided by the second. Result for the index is 0.81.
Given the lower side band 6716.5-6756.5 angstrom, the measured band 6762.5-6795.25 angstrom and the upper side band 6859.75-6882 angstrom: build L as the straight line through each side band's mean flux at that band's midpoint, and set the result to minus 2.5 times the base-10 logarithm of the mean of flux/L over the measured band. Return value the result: 0.19 mag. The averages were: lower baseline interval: 8.69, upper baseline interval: 6.62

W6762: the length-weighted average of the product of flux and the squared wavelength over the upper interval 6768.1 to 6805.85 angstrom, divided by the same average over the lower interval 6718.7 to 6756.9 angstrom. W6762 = 0.8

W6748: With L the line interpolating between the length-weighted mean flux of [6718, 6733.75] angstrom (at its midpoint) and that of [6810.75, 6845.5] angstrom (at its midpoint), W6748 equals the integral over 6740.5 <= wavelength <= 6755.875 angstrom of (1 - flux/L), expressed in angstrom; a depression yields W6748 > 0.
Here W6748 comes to 6.0 angstrom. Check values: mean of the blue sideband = 11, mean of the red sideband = 6.66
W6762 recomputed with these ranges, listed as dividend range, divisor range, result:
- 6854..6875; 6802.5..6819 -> 1.02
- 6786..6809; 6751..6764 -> 1.02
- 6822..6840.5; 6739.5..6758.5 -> 1.13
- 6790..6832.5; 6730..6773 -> 0.92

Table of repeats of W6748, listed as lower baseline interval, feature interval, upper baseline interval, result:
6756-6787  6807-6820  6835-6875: 0.88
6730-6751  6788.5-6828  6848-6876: 2.42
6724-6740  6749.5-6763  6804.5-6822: 3.60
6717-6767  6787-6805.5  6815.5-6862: 2.04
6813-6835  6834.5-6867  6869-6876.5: 0.24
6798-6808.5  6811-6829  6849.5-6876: -0.25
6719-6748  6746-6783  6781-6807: 3.90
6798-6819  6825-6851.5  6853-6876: -1.21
